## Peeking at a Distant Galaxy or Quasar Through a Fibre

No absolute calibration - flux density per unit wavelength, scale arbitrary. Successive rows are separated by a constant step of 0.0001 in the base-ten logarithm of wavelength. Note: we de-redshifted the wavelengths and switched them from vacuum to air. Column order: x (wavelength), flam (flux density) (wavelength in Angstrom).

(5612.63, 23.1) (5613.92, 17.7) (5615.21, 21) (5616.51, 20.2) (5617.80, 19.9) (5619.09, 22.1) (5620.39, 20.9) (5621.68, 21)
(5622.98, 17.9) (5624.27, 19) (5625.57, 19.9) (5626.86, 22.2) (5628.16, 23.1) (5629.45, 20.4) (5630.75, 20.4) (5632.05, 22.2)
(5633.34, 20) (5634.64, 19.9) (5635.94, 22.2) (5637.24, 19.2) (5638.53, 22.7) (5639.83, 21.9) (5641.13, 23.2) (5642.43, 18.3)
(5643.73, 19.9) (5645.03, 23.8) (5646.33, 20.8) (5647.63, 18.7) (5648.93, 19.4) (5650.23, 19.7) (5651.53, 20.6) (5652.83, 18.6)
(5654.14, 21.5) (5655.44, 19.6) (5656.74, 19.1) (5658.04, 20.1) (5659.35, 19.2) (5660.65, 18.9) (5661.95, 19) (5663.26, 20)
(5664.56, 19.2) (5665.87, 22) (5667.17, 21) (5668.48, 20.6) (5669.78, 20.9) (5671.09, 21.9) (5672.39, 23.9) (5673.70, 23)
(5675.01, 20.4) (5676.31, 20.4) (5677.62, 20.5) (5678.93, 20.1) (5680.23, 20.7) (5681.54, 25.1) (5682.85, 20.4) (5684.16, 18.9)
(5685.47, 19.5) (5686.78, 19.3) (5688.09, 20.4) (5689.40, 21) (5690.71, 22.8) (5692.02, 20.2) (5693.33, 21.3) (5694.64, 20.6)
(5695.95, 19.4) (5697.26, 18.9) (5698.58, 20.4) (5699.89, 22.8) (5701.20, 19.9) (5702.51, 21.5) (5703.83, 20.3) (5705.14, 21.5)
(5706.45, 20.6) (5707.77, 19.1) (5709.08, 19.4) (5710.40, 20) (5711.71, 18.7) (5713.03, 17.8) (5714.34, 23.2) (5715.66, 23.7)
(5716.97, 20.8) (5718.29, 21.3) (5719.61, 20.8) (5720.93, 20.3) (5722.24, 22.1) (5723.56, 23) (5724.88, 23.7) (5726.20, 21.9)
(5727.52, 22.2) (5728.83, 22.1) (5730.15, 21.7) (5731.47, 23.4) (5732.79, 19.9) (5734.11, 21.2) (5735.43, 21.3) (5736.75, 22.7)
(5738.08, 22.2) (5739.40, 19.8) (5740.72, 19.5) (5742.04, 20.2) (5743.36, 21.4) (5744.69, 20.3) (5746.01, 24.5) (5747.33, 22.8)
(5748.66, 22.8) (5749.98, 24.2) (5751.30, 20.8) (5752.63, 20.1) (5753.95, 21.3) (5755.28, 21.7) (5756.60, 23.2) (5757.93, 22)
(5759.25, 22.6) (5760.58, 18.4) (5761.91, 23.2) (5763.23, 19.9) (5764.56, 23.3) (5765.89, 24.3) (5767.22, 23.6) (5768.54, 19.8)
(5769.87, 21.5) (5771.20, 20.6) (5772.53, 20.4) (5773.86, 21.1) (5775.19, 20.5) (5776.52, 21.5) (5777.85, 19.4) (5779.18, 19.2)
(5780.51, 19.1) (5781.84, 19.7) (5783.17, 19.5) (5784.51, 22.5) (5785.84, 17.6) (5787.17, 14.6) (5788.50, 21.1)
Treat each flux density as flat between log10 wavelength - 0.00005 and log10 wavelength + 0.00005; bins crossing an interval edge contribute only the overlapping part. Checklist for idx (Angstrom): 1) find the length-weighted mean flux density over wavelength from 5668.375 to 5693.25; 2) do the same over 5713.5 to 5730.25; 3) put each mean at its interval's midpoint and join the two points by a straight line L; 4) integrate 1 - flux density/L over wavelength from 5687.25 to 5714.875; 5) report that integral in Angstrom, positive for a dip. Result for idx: 1.40 Angstrom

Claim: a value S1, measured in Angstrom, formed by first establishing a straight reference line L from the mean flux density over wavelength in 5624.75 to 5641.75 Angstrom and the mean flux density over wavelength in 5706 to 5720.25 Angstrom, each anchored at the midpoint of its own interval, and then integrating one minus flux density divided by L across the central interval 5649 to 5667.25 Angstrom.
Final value 1.05 Angstrom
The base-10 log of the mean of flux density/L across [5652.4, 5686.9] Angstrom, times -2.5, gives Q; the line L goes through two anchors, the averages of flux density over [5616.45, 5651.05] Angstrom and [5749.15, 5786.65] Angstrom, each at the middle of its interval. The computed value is 0.01 mag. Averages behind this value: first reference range 20.7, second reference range 21.1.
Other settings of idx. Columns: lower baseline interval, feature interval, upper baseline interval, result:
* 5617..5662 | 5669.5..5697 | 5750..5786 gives -0.38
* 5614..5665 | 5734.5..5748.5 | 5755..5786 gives -0.40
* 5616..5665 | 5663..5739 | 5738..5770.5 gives 0.13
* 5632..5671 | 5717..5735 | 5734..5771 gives -0.33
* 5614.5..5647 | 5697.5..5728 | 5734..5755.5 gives 0.47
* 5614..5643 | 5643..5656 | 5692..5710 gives 0.25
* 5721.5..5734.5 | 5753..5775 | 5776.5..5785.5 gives -1.06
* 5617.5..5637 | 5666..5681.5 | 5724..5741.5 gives -0.19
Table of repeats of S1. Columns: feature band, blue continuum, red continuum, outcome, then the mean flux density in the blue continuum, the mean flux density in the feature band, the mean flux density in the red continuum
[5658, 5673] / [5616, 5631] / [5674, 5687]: 0.0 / 20.6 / 20.6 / 20.6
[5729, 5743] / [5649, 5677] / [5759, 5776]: -0.1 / 20.4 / 21.2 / 21.4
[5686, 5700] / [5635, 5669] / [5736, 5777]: 0.2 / 20.3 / 20.5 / 21.6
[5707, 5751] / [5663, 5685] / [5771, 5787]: -2.1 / 21.1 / 21.4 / 19.9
